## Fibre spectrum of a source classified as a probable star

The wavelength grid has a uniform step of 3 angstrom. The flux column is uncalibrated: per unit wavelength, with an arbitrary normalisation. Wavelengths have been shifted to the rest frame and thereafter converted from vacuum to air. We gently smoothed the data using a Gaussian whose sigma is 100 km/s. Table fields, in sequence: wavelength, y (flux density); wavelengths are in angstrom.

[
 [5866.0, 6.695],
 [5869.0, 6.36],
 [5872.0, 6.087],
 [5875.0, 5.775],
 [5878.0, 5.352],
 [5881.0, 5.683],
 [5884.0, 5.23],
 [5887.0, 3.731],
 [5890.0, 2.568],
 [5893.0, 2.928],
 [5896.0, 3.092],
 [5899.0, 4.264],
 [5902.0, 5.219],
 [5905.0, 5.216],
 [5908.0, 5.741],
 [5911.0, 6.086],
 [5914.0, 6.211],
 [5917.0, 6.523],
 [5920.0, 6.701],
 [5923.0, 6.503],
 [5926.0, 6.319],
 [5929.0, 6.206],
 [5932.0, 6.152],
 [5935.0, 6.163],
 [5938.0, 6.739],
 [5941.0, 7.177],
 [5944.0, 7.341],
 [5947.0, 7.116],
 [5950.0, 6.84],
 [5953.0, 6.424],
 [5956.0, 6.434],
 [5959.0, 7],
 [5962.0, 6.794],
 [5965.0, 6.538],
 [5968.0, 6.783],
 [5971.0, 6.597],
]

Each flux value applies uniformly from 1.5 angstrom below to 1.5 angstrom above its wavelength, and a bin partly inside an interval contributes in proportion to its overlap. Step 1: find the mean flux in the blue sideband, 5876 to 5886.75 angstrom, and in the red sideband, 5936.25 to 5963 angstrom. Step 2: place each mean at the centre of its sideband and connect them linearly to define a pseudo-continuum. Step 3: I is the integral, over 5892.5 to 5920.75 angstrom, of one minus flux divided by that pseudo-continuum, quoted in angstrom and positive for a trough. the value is 3.1 angstrom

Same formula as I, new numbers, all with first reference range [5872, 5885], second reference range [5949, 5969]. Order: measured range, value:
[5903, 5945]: -0.85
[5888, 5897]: 4.49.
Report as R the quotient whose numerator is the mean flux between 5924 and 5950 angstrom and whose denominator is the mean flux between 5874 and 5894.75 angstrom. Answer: 1.51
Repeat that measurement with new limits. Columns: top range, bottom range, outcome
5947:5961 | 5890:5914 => 1.46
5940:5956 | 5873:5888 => 1.32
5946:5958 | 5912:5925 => 1.04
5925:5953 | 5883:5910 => 1.57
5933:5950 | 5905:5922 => 1.12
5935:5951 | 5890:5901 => 2.05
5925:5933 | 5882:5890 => 1.48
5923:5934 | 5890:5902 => 1.77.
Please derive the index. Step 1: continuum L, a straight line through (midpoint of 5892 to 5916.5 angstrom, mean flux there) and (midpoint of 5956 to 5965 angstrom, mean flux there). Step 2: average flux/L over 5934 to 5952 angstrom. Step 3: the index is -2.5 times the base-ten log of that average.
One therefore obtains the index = -0.12 mag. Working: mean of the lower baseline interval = 4.95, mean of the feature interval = 6.9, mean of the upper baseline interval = 6.76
